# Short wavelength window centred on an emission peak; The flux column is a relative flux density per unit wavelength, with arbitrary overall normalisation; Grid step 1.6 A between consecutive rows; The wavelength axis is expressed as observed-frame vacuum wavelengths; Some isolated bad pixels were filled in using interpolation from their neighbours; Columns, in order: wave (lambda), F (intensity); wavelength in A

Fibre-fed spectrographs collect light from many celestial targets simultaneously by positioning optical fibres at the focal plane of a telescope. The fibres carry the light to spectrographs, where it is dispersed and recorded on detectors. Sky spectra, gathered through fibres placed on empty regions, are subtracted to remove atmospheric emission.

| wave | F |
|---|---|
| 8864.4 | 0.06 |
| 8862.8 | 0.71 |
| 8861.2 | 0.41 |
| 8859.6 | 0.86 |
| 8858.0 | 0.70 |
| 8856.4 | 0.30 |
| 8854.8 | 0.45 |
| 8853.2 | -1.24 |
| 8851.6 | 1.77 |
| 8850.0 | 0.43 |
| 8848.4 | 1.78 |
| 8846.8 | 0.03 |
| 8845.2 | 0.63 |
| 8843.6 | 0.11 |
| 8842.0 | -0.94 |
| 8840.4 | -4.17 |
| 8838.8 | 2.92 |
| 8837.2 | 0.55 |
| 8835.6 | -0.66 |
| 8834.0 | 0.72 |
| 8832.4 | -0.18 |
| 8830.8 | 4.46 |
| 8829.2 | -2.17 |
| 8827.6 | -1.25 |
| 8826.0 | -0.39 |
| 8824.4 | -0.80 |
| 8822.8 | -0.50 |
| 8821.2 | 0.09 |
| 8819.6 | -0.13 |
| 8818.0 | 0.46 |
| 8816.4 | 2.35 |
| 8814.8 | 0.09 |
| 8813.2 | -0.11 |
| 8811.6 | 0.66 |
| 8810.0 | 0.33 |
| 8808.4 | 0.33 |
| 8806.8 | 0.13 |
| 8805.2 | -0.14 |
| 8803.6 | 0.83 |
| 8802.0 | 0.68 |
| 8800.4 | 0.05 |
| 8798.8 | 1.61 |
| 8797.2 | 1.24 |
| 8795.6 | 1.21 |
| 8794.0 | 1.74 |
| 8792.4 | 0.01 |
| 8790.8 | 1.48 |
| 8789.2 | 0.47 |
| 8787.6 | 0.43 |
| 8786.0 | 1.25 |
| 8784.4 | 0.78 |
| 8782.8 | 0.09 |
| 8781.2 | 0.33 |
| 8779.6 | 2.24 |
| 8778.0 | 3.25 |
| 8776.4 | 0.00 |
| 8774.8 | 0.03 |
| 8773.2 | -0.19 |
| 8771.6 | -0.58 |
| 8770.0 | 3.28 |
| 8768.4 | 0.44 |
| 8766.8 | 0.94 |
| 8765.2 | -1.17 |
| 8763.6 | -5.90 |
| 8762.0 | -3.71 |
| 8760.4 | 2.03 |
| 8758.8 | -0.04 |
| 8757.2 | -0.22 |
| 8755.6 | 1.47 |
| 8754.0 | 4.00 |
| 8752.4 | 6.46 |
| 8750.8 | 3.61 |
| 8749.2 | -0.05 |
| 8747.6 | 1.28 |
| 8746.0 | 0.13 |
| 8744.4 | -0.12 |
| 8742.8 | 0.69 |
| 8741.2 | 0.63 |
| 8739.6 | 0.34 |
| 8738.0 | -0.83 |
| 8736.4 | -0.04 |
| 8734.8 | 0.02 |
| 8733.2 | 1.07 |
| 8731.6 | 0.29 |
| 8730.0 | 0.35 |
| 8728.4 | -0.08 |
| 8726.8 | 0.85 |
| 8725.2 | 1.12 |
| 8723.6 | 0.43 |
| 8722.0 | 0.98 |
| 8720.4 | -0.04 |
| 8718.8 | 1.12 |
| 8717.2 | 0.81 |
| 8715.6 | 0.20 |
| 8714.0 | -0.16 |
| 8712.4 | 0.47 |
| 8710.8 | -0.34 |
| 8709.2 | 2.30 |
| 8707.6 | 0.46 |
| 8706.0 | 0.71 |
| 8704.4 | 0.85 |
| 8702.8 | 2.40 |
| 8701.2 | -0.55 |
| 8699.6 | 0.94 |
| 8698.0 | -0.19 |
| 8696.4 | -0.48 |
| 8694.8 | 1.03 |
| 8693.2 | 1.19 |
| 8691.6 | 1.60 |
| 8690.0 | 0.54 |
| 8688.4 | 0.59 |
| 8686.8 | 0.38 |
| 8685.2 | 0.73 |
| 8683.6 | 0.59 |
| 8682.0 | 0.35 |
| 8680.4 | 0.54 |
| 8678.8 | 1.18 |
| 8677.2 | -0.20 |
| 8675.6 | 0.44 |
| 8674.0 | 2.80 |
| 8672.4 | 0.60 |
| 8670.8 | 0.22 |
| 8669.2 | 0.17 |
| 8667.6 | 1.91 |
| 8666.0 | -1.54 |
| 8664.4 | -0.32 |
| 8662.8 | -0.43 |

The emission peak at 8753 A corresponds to Halpha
